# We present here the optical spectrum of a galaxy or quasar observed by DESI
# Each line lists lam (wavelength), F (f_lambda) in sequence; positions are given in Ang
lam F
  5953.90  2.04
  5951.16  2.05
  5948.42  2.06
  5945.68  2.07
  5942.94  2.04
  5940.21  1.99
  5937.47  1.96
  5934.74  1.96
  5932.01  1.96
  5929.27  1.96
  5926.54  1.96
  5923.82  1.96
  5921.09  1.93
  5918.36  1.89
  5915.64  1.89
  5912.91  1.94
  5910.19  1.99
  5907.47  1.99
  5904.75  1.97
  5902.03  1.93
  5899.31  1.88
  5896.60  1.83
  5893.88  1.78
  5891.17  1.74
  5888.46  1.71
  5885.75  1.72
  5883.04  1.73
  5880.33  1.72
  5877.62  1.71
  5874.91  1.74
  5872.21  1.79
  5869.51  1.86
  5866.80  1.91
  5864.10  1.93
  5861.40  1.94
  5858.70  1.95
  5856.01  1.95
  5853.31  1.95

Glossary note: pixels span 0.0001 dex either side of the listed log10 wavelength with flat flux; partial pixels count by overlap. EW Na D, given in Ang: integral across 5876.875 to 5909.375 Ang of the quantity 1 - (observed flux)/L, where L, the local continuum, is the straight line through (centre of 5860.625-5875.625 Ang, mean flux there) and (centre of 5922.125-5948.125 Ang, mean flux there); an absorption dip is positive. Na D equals 1.6 Ang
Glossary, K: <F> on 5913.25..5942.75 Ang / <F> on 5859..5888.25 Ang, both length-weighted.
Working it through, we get 1.08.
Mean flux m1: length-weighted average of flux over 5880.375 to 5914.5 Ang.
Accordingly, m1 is 1.85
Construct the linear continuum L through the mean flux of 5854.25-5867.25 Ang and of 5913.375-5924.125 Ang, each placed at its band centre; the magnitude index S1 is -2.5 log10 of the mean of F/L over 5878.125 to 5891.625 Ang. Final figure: 0.12 mag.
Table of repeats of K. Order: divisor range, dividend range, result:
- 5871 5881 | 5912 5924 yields 1.10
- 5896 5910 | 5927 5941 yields 1.02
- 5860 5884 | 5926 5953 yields 1.10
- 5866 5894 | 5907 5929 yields 1.10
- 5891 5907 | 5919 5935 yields 1.04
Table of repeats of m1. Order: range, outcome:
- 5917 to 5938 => 1.95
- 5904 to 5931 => 1.95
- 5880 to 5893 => 1.73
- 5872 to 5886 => 1.73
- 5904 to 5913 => 1.98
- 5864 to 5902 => 1.79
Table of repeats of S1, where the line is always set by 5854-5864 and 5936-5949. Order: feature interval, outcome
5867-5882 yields 0.11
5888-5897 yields 0.12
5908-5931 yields 0.03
